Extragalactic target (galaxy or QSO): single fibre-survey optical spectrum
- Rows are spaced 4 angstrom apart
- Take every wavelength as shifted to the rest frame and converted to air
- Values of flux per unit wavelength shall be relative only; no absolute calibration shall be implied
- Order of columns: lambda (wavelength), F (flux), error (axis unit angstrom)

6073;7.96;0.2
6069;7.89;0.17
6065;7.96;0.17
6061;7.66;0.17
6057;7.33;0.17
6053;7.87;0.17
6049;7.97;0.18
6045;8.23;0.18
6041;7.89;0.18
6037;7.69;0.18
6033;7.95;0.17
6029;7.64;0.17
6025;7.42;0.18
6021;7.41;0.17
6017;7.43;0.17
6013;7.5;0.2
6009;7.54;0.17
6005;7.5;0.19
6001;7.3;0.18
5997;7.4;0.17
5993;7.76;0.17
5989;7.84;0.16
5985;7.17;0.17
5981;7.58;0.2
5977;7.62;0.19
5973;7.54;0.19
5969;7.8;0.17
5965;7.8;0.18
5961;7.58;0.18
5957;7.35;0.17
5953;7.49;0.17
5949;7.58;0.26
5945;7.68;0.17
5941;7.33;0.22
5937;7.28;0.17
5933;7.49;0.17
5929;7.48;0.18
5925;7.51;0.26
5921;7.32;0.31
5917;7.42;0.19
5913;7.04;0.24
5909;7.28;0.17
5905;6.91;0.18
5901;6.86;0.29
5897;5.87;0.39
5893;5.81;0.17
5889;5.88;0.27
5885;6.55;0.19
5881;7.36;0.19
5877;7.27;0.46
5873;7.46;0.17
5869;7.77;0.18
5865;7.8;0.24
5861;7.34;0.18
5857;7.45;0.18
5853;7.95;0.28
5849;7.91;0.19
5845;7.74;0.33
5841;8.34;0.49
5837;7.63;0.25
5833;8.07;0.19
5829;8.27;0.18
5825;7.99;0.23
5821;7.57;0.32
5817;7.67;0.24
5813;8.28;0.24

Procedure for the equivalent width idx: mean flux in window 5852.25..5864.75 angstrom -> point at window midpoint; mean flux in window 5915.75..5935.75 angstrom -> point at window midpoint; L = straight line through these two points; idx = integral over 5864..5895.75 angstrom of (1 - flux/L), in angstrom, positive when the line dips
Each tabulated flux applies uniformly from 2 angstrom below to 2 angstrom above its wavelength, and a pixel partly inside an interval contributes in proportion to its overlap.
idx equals 2.5 angstrom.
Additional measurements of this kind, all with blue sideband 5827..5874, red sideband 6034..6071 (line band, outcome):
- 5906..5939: 2.05 angstrom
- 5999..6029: 1.44 angstrom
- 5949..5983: 1.02 angstrom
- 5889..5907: 3.48 angstrom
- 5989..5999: 0.25 angstrom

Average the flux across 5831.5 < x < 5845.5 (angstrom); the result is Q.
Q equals 7.96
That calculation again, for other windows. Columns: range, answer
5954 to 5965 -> 7.53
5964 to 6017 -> 7.56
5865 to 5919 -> 6.92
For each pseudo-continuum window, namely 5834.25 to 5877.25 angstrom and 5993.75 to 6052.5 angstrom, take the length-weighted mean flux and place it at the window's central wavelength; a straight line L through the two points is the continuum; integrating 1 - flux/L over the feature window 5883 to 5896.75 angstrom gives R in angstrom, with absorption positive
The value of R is 2.95 angstrom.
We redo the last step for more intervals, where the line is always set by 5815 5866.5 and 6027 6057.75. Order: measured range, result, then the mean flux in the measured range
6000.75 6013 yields 0.6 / 7.48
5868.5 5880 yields 0.6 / 7.45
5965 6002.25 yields 1.2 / 7.57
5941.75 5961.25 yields 0.8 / 7.52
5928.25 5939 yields 0.6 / 7.41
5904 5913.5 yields 0.9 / 7.1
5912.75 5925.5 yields 0.8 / 7.34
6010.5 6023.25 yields 0.6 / 7.45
